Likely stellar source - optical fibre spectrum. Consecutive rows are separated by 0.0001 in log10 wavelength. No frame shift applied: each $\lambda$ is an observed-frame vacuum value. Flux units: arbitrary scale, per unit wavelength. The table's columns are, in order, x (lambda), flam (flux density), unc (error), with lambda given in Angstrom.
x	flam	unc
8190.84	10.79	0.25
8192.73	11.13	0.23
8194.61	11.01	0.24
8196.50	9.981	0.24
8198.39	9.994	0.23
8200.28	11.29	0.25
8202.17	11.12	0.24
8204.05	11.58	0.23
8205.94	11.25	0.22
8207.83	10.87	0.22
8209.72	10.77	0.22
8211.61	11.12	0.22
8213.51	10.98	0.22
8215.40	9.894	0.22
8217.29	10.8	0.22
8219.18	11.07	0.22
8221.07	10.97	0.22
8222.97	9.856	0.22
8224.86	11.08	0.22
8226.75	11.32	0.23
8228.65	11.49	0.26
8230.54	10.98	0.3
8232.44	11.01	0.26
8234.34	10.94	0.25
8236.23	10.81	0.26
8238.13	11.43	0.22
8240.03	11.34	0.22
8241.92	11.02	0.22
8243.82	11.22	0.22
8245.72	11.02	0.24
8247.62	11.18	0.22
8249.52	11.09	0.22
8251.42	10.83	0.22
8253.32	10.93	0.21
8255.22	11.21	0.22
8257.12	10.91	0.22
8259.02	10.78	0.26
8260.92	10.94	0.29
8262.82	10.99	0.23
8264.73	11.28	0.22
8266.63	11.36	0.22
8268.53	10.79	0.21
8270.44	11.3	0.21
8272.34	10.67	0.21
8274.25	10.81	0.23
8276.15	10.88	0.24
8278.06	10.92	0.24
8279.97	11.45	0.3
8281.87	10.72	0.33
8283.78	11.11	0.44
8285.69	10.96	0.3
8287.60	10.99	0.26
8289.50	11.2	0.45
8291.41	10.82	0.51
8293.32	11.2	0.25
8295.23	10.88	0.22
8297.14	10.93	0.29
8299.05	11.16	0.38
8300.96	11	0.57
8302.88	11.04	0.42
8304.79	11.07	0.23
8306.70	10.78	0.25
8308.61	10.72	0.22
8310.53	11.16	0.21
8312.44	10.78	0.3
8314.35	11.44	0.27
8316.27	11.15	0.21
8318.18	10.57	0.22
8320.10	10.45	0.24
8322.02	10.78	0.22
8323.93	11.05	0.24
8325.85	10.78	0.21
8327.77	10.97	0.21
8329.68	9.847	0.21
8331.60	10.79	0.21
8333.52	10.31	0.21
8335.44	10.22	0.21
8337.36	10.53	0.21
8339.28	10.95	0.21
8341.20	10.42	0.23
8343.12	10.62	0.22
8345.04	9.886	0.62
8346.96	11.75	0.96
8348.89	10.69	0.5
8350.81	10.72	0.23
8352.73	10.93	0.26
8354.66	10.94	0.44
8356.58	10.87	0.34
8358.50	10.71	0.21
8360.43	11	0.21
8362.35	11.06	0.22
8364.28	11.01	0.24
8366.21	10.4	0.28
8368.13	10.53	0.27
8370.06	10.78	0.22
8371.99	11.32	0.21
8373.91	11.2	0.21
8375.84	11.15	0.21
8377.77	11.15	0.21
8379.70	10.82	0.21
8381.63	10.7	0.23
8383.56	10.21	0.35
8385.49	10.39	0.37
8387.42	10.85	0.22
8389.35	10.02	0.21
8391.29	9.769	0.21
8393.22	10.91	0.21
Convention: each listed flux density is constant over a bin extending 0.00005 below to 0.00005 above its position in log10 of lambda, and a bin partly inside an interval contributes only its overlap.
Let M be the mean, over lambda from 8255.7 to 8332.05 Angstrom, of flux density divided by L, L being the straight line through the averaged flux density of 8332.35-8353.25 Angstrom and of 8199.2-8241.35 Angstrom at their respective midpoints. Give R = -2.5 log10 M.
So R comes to -0.02 mag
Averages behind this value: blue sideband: 11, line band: 10.9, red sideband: 10.6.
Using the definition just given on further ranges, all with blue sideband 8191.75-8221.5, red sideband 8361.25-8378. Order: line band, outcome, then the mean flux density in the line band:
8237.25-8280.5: -0.016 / 11.1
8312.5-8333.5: 0.016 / 10.8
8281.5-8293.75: -0.010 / 11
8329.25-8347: 0.045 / 10.5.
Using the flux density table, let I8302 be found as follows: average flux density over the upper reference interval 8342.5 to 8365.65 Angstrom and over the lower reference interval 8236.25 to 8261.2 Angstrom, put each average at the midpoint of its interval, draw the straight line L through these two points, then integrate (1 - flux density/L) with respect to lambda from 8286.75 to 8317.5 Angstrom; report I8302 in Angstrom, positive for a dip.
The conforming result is -0.2 Angstrom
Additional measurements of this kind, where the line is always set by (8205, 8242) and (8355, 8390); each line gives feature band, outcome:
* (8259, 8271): -0.2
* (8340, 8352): 0.1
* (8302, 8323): -0.1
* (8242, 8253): -0.1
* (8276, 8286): -0.1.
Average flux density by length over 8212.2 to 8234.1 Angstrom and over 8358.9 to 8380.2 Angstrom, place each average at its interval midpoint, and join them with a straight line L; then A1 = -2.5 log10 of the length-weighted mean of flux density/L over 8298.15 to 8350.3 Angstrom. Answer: 0.015 mag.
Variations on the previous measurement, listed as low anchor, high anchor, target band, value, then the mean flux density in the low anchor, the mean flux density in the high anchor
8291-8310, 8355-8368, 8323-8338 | 0.03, 11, 10.8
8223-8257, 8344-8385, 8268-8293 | 0.00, 11.1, 10.8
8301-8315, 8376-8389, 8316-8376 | 0.01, 11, 10.7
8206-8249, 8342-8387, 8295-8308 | -0.01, 11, 10.8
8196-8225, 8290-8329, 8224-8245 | -0.03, 10.8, 10.9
